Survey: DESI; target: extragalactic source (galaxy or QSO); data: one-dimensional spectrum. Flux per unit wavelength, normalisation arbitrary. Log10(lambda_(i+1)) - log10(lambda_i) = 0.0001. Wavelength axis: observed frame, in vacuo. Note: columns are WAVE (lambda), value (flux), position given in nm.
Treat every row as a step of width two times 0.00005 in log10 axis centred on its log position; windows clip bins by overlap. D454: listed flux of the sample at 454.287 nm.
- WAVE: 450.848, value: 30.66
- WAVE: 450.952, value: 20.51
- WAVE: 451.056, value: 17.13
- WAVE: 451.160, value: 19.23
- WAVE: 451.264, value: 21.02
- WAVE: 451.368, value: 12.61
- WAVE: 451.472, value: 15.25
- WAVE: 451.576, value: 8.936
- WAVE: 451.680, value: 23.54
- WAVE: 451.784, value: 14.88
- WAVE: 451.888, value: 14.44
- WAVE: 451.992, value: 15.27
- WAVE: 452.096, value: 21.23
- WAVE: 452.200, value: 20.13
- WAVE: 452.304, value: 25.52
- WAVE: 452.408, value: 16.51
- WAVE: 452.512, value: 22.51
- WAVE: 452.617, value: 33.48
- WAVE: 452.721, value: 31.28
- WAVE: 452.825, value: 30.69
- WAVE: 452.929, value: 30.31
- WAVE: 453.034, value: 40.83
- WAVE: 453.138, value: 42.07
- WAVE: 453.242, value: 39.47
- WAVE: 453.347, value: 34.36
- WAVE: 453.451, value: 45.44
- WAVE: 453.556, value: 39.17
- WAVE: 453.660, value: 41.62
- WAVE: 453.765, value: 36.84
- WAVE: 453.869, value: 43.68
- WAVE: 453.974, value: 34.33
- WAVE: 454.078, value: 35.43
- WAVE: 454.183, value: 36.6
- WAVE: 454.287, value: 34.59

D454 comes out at 34.59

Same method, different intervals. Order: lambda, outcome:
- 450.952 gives 20.51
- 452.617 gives 33.48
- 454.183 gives 36.6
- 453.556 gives 39.17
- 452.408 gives 16.51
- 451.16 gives 19.23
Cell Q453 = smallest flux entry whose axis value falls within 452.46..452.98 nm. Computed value 22.51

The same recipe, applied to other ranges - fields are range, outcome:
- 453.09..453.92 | 34.36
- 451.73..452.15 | 14.44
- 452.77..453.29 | 30.31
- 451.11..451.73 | 8.936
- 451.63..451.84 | 14.88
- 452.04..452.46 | 16.51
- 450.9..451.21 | 17.13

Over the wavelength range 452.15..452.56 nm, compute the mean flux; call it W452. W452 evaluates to 21.2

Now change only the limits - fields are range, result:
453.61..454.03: 39.1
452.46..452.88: 29.5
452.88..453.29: 38.2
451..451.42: 17.5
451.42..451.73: 15.9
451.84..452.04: 14.9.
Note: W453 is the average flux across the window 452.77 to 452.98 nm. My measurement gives 30.6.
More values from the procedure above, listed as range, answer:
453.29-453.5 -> 39.8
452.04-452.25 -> 20.6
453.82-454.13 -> 37.8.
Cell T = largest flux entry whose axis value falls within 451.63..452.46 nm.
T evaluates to 25.52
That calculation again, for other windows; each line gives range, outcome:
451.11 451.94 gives 23.54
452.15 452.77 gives 33.48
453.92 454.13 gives 35.43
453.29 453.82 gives 45.44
